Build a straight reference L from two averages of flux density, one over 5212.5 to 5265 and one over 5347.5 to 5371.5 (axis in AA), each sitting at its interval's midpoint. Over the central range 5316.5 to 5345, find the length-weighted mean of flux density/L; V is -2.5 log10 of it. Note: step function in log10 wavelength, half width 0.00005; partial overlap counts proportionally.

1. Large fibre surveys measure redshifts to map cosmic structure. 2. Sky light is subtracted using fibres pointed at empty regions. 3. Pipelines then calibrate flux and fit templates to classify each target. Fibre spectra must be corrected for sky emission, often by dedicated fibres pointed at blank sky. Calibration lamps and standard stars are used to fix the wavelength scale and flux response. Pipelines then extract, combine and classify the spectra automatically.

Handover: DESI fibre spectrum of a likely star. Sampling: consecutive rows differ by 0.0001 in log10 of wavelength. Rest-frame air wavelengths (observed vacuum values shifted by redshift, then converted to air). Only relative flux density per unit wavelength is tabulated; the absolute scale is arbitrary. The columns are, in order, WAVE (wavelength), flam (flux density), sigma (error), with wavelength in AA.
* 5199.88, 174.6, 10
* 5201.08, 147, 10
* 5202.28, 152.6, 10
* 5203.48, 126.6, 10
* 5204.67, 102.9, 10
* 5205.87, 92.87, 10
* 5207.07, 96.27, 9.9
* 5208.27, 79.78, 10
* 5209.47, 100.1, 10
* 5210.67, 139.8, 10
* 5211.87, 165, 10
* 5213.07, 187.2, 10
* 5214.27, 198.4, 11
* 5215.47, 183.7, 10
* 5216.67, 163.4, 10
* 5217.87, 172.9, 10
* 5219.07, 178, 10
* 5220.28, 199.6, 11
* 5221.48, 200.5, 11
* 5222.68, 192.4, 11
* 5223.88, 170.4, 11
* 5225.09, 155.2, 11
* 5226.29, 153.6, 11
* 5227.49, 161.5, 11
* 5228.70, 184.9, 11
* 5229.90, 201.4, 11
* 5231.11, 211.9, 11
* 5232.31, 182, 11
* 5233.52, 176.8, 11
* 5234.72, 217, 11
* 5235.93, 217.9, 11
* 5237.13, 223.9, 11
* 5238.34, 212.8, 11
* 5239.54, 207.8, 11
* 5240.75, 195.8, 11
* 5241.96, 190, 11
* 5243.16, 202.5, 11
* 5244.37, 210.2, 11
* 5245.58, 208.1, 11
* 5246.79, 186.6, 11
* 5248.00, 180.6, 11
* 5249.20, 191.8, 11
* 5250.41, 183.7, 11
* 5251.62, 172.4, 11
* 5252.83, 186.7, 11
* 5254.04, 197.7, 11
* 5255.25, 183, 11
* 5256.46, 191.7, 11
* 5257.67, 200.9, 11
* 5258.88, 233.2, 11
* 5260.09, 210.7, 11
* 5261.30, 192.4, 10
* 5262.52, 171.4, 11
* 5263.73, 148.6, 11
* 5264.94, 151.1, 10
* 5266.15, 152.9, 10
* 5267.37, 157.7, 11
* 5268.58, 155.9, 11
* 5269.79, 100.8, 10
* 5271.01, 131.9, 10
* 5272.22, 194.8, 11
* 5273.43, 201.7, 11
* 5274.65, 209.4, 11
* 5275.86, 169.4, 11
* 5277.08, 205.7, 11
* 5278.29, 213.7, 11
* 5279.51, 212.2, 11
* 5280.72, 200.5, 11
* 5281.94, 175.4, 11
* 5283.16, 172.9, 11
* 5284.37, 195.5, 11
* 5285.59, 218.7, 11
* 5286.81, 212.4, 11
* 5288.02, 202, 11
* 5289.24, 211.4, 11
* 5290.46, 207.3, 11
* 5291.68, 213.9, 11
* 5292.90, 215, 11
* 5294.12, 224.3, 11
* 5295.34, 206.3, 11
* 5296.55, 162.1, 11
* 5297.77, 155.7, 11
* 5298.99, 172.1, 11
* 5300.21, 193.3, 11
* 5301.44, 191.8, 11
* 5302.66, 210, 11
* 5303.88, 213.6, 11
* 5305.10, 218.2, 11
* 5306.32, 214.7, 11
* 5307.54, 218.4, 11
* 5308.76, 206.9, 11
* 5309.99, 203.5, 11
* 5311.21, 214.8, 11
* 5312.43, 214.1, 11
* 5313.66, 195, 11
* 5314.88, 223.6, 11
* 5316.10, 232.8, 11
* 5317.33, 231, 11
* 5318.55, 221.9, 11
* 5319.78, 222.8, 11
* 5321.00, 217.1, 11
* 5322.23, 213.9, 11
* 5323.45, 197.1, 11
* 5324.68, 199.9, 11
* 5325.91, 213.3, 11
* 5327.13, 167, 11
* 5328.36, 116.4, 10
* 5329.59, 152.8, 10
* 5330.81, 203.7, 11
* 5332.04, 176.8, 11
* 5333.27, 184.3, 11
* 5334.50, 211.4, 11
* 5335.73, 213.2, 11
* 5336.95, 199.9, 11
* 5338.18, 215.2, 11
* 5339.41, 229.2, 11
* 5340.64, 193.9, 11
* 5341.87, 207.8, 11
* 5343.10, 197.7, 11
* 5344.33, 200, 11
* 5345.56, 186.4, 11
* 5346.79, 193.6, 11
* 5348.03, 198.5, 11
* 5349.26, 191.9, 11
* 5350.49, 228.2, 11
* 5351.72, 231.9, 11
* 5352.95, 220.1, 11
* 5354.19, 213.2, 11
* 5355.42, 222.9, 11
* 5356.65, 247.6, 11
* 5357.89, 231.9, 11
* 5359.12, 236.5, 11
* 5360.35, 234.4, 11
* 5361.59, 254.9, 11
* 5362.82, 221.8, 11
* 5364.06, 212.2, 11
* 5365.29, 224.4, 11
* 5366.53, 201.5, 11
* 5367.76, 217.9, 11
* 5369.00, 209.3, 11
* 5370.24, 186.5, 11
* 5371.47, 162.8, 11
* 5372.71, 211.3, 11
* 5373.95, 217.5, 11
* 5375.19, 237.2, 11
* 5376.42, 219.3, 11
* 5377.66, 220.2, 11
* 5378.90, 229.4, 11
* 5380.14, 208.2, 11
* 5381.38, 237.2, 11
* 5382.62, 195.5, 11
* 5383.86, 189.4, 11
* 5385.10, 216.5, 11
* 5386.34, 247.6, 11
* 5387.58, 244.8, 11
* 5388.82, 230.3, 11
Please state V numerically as 0.07 mag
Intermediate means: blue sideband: 190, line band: 200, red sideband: 219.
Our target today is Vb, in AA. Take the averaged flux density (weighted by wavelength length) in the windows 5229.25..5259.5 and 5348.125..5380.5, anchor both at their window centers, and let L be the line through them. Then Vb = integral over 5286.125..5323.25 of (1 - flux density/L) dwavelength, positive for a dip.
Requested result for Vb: 0.2 AA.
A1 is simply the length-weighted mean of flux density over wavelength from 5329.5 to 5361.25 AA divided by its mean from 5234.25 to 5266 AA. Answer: 1.08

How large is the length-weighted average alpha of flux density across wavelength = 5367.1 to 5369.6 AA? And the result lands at 214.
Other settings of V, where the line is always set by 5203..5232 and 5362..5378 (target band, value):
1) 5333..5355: -0.02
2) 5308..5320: -0.13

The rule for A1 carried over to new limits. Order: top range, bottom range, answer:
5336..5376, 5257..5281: 1.18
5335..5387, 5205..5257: 1.20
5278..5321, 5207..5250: 1.13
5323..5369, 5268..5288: 1.11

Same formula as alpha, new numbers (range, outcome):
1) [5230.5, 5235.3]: 197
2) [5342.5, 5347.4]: 195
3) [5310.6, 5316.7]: 216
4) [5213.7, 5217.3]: 182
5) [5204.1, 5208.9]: 92.9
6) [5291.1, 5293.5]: 214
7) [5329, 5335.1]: 186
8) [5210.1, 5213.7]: 165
